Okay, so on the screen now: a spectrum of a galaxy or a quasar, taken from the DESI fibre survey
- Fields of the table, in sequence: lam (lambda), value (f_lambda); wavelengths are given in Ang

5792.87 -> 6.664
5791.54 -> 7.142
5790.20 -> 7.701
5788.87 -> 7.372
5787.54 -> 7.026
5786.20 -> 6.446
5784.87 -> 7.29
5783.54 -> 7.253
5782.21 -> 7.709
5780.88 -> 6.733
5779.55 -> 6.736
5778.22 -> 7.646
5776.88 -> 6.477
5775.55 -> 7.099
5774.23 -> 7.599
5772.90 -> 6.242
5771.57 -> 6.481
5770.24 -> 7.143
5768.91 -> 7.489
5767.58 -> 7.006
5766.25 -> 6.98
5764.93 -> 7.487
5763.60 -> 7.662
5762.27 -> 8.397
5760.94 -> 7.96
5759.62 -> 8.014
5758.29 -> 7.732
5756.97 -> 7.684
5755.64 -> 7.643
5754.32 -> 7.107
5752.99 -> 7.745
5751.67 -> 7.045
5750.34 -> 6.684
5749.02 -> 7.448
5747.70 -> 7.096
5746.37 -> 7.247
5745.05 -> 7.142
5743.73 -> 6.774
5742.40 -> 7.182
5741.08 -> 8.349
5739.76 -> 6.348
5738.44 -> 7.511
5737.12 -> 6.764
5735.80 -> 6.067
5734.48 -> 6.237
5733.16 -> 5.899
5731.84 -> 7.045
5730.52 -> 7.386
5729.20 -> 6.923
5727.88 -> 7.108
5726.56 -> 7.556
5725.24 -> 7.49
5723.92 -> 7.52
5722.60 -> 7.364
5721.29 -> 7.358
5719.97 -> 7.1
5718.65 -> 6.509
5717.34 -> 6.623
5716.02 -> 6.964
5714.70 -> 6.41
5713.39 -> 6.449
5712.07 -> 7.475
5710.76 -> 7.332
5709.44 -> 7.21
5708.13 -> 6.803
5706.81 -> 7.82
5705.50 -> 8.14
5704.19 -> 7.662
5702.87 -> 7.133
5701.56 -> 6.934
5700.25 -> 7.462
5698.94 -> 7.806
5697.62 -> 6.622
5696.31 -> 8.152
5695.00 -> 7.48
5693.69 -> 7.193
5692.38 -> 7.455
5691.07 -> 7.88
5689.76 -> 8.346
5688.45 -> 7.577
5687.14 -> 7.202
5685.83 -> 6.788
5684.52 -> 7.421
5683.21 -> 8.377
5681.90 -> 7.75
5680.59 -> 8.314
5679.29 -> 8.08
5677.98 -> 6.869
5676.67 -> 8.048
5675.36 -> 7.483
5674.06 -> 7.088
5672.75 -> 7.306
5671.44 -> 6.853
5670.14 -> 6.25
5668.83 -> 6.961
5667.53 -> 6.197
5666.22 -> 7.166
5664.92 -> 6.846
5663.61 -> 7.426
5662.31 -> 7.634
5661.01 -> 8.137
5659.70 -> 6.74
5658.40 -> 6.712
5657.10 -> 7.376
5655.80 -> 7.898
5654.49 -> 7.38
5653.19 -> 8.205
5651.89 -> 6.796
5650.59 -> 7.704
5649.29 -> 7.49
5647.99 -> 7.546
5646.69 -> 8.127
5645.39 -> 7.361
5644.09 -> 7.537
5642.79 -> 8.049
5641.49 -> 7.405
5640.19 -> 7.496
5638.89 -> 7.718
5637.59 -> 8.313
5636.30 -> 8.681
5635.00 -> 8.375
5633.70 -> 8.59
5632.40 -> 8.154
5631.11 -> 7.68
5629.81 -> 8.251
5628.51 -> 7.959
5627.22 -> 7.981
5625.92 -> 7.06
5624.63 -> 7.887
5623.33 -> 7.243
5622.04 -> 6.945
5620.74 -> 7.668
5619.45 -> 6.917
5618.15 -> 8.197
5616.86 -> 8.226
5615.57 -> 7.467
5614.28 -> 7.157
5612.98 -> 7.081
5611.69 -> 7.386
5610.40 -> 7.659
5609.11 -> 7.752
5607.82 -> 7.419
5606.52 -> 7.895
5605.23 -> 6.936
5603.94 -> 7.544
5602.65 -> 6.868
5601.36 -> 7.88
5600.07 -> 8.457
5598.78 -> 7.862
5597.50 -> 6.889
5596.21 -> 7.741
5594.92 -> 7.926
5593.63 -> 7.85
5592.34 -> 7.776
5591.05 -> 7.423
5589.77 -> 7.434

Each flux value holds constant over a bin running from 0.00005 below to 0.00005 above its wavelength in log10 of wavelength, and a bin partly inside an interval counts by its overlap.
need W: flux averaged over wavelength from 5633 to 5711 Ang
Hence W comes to 7.51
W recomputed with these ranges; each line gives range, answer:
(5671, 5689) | 7.52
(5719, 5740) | 6.98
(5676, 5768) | 7.32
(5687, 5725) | 7.31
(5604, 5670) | 7.56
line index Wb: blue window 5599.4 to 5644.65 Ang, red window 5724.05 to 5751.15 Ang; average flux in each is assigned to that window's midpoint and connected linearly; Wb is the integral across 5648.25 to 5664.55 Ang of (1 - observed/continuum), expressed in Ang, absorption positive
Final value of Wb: 0.1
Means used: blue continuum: 7.71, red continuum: 7.02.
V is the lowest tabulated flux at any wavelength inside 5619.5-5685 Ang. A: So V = 6.197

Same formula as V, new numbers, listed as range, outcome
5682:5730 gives 6.41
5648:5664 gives 6.712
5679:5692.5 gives 6.788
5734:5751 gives 6.067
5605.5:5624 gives 6.917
